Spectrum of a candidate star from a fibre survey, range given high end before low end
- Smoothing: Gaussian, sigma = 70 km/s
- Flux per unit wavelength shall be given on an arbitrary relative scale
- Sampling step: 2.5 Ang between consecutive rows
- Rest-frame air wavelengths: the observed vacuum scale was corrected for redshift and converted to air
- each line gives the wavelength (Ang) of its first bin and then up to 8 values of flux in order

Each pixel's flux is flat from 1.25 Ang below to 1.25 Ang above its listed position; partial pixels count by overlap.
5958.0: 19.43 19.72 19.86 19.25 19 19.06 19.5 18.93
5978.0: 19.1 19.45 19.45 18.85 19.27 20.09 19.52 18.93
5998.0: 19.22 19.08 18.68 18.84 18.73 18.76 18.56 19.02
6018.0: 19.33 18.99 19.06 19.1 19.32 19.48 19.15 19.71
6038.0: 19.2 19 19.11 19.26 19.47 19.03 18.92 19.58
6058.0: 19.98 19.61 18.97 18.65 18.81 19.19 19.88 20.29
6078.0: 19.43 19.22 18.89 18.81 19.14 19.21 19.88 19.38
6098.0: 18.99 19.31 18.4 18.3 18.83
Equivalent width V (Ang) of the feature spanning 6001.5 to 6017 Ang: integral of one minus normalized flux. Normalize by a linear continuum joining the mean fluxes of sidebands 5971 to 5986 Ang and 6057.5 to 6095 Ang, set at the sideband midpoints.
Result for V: 0.4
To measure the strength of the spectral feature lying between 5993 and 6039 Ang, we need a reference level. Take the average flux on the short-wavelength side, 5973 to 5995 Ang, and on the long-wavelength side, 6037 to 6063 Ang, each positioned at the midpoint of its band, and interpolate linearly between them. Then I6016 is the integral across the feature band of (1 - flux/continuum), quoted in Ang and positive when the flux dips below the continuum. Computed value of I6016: 0.6 Ang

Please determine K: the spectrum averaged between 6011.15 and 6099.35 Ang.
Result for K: 19.2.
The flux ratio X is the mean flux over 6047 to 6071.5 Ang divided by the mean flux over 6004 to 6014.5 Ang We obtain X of 1.03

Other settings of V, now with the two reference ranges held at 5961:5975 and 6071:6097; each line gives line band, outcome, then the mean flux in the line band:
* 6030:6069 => 0.3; 19.2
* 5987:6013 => 0.4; 19.1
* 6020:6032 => 0.1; 19.2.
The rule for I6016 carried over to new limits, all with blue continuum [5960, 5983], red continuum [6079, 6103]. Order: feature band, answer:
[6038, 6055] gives 0.1 Ang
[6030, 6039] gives -0.1 Ang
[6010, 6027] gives 0.2 Ang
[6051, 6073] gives -0.1 Ang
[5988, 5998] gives -0.1 Ang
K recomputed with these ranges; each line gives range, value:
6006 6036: 19.1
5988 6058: 19.2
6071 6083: 19.6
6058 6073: 19.2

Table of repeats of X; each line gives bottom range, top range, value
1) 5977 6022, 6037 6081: 1.01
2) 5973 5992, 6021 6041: 1.00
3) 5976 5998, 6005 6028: 0.98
